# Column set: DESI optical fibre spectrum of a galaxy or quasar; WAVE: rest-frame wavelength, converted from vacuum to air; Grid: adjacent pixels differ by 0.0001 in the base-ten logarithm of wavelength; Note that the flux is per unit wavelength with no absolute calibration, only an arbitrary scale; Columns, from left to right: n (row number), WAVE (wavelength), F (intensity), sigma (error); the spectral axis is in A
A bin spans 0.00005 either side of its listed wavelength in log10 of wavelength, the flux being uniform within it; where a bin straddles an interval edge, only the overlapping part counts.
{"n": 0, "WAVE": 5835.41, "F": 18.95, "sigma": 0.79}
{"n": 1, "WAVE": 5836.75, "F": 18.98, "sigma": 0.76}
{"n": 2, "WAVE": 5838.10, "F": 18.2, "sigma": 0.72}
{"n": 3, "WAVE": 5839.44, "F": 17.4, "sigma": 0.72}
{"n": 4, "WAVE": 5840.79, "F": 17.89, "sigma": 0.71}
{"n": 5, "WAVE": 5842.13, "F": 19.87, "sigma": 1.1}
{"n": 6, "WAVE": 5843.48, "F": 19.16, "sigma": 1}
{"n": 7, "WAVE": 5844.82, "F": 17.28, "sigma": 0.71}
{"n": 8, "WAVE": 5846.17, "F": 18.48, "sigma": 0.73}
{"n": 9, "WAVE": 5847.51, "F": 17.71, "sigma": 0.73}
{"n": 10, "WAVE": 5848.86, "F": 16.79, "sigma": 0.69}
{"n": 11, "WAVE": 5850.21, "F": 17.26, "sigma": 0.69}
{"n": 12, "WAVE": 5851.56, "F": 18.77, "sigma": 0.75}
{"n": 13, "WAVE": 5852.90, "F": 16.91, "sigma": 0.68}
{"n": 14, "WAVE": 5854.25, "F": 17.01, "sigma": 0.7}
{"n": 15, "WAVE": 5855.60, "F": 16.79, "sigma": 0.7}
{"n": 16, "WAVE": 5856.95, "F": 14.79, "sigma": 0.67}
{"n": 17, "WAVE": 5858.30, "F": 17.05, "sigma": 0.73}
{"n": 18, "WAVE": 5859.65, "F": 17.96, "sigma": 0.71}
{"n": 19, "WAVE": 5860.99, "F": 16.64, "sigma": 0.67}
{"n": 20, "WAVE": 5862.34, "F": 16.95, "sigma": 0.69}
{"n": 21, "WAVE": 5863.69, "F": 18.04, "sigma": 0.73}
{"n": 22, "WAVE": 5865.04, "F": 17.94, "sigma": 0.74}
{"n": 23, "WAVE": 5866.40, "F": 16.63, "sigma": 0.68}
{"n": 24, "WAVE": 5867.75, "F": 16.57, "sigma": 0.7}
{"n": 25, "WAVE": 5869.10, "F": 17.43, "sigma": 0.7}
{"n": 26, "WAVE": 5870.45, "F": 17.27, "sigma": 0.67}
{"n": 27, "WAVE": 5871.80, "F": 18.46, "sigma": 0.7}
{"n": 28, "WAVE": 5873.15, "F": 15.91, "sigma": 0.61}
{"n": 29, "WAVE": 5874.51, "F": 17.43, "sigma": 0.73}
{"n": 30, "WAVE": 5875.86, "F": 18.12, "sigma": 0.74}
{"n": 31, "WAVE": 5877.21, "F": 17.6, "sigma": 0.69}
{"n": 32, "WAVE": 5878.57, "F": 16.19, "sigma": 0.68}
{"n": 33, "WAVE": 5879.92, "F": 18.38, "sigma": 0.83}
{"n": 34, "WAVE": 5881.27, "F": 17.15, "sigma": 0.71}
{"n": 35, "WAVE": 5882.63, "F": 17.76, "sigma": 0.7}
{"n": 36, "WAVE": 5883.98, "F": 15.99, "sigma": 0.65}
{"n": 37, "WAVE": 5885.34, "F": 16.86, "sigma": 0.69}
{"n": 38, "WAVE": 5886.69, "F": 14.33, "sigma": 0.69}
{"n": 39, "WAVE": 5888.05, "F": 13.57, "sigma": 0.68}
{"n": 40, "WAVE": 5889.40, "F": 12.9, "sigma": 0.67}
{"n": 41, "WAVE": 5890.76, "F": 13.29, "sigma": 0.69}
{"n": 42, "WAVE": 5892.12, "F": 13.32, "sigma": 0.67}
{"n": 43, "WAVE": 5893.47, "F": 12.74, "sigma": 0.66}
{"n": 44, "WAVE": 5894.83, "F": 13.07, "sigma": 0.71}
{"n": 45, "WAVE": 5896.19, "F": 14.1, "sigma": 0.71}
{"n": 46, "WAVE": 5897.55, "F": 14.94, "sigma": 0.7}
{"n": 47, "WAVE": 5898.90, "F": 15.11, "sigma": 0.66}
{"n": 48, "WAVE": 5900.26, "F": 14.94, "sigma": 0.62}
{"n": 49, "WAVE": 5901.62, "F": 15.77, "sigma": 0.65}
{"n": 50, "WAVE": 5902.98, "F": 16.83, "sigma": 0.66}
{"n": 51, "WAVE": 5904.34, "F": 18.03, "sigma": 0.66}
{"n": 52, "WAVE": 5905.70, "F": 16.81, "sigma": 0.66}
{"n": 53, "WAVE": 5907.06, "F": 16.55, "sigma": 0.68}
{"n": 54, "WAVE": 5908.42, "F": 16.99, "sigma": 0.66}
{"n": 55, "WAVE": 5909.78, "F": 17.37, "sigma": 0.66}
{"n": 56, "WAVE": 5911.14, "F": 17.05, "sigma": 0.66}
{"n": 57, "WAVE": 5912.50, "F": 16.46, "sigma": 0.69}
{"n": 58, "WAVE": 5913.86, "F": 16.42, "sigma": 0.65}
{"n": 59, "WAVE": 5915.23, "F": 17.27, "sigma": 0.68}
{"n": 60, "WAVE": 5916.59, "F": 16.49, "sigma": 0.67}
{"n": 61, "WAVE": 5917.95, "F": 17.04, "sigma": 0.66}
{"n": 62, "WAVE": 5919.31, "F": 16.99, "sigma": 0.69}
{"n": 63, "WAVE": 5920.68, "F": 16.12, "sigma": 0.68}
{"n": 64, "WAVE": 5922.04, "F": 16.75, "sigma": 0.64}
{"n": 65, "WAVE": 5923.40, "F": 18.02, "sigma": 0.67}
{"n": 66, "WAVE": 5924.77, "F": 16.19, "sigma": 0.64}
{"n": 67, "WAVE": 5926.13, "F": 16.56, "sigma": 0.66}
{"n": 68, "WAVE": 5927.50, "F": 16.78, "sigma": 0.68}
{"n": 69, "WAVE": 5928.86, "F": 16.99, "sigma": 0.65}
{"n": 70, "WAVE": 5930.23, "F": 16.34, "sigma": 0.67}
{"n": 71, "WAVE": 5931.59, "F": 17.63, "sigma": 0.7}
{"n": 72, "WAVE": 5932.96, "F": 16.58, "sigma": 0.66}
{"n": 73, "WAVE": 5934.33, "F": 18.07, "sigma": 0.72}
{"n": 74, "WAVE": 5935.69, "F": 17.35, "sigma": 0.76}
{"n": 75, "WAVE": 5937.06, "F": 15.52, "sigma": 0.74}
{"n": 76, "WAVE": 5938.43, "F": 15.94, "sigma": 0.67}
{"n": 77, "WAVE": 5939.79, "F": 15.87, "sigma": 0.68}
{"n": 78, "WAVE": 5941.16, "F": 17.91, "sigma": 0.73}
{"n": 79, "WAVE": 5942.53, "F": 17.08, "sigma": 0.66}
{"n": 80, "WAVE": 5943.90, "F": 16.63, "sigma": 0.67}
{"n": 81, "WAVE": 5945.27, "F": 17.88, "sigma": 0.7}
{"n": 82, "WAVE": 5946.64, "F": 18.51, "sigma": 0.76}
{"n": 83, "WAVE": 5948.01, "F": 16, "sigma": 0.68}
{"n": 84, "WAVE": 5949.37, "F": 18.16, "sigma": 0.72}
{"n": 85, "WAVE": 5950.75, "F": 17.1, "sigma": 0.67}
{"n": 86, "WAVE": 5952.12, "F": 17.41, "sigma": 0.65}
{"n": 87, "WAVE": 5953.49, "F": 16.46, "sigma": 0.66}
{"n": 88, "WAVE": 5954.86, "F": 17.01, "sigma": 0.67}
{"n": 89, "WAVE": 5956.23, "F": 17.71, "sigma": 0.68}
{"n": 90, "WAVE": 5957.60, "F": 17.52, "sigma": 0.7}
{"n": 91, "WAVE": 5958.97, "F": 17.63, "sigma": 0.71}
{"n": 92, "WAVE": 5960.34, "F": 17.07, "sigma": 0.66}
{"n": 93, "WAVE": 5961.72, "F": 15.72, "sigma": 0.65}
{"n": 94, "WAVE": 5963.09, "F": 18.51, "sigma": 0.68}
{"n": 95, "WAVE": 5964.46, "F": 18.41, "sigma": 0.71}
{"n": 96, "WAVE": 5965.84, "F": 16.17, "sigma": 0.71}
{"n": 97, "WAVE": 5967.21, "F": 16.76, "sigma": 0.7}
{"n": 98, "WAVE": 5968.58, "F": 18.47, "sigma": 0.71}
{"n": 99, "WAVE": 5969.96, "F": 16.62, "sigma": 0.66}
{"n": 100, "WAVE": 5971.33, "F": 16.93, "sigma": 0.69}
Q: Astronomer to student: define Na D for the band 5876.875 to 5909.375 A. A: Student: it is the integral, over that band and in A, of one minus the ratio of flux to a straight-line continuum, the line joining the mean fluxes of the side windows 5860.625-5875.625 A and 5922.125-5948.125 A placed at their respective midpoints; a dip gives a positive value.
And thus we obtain 3.0 A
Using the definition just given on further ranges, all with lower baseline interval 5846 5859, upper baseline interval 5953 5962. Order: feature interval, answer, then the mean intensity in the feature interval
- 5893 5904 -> 1.46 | 14.8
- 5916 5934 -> 0.27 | 16.8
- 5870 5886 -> -0.15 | 17.3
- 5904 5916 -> 0.09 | 17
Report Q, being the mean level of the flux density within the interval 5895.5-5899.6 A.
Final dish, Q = 14.7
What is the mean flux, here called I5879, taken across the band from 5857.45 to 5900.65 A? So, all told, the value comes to 16.1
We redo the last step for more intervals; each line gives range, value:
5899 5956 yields 16.9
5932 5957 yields 17.1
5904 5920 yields 16.9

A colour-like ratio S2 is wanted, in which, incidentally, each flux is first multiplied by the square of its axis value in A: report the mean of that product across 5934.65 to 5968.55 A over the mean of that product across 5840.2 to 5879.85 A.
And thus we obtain 1.01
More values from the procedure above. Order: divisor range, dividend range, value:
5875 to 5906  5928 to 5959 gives 1.12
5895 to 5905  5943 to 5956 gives 1.13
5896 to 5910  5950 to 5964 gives 1.09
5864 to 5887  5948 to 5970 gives 1.04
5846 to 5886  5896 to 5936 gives 0.98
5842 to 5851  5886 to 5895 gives 0.75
